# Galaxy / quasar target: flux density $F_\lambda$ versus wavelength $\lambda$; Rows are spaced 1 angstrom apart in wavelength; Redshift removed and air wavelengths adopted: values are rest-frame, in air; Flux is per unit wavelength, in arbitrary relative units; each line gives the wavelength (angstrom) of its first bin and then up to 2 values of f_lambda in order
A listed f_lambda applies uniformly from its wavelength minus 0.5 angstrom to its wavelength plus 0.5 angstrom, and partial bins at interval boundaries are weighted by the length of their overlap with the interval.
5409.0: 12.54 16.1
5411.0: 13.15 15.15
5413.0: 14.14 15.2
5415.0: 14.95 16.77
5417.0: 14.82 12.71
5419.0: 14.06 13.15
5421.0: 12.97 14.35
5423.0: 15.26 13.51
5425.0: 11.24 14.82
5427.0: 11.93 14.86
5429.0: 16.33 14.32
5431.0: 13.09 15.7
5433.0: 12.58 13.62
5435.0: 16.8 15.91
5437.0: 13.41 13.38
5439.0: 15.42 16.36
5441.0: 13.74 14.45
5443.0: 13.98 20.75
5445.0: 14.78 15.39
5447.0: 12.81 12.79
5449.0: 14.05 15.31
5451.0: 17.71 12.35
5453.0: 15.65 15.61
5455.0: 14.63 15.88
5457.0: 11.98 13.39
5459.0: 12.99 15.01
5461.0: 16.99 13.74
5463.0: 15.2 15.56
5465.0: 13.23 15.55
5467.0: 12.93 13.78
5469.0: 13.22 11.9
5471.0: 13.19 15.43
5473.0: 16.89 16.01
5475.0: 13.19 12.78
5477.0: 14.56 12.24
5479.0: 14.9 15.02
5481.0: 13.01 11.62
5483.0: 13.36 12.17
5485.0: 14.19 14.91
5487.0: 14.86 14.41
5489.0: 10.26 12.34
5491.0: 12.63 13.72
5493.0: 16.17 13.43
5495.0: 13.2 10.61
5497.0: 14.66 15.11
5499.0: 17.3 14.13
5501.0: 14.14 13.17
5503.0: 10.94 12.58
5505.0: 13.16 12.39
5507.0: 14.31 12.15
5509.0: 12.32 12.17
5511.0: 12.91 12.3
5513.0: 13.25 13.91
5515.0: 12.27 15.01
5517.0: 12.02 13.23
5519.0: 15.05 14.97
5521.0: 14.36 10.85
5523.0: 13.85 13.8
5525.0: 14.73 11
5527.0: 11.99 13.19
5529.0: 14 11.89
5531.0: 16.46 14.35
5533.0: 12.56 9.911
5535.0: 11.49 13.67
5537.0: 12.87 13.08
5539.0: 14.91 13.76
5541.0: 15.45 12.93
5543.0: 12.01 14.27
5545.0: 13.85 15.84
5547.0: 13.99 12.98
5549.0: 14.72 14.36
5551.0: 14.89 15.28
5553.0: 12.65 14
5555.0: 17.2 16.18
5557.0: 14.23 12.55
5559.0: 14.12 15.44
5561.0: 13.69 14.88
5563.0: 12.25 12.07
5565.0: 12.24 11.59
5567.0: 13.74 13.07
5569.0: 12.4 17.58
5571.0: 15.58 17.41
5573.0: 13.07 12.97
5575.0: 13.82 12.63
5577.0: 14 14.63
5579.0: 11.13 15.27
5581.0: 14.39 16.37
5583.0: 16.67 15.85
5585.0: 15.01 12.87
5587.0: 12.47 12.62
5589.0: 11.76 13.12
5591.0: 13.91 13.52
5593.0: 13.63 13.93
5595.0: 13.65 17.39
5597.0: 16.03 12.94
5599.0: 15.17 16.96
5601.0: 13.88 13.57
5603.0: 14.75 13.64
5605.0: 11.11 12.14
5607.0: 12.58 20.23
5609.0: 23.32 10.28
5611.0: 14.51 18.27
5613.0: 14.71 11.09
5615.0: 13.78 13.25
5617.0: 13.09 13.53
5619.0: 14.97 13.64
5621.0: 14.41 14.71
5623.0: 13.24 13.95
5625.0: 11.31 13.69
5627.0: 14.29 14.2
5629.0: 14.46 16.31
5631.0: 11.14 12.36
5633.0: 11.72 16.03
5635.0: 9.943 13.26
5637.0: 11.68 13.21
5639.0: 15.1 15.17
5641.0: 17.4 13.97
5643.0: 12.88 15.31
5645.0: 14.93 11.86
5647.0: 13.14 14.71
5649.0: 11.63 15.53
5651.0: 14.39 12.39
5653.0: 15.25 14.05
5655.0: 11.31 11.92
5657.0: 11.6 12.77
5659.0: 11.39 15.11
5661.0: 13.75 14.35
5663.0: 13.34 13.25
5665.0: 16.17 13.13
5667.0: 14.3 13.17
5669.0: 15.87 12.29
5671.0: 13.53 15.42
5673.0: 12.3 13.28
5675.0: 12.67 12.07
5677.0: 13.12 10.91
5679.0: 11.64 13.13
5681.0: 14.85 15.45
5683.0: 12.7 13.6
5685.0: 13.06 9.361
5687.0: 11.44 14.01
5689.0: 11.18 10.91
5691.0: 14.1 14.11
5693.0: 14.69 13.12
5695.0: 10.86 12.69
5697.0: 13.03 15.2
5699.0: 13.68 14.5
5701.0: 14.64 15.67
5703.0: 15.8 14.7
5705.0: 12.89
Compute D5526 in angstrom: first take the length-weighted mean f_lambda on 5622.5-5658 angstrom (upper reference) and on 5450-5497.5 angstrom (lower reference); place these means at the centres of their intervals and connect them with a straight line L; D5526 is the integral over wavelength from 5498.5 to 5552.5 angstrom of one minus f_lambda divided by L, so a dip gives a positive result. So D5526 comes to 1.5 angstrom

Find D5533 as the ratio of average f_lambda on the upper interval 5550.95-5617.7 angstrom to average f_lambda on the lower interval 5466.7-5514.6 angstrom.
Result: 1.05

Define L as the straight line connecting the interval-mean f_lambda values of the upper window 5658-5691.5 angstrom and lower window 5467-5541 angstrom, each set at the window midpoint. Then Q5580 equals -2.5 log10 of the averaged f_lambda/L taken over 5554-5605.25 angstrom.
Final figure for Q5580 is -0.06 mag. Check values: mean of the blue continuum 13.4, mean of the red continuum 13.2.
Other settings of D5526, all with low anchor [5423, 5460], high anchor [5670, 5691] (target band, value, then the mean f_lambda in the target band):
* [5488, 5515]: 1.6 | 13.2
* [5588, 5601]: -0.8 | 14.3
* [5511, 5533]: 0.8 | 13.4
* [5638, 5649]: -1.0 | 14.3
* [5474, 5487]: 0.5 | 13.6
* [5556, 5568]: 0.2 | 13.5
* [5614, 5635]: -0.6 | 13.6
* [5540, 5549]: -0.1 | 14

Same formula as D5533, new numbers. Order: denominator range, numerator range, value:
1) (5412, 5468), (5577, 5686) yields 0.95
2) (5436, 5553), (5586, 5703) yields 0.99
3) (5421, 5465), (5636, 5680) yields 0.93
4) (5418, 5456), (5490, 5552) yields 0.93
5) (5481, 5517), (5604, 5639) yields 1.04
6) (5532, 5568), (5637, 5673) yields 1.00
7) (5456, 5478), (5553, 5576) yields 0.99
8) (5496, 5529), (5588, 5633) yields 1.06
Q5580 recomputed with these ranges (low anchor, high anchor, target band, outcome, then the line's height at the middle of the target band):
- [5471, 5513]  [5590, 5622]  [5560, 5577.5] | 0.030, 14.1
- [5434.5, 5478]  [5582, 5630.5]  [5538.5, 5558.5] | 0.007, 14.4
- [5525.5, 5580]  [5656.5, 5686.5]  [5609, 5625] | -0.045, 13.5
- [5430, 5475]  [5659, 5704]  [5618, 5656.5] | -0.001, 13.7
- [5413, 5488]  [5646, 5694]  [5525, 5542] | 0.057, 13.9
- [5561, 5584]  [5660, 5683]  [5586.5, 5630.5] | -0.025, 13.9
